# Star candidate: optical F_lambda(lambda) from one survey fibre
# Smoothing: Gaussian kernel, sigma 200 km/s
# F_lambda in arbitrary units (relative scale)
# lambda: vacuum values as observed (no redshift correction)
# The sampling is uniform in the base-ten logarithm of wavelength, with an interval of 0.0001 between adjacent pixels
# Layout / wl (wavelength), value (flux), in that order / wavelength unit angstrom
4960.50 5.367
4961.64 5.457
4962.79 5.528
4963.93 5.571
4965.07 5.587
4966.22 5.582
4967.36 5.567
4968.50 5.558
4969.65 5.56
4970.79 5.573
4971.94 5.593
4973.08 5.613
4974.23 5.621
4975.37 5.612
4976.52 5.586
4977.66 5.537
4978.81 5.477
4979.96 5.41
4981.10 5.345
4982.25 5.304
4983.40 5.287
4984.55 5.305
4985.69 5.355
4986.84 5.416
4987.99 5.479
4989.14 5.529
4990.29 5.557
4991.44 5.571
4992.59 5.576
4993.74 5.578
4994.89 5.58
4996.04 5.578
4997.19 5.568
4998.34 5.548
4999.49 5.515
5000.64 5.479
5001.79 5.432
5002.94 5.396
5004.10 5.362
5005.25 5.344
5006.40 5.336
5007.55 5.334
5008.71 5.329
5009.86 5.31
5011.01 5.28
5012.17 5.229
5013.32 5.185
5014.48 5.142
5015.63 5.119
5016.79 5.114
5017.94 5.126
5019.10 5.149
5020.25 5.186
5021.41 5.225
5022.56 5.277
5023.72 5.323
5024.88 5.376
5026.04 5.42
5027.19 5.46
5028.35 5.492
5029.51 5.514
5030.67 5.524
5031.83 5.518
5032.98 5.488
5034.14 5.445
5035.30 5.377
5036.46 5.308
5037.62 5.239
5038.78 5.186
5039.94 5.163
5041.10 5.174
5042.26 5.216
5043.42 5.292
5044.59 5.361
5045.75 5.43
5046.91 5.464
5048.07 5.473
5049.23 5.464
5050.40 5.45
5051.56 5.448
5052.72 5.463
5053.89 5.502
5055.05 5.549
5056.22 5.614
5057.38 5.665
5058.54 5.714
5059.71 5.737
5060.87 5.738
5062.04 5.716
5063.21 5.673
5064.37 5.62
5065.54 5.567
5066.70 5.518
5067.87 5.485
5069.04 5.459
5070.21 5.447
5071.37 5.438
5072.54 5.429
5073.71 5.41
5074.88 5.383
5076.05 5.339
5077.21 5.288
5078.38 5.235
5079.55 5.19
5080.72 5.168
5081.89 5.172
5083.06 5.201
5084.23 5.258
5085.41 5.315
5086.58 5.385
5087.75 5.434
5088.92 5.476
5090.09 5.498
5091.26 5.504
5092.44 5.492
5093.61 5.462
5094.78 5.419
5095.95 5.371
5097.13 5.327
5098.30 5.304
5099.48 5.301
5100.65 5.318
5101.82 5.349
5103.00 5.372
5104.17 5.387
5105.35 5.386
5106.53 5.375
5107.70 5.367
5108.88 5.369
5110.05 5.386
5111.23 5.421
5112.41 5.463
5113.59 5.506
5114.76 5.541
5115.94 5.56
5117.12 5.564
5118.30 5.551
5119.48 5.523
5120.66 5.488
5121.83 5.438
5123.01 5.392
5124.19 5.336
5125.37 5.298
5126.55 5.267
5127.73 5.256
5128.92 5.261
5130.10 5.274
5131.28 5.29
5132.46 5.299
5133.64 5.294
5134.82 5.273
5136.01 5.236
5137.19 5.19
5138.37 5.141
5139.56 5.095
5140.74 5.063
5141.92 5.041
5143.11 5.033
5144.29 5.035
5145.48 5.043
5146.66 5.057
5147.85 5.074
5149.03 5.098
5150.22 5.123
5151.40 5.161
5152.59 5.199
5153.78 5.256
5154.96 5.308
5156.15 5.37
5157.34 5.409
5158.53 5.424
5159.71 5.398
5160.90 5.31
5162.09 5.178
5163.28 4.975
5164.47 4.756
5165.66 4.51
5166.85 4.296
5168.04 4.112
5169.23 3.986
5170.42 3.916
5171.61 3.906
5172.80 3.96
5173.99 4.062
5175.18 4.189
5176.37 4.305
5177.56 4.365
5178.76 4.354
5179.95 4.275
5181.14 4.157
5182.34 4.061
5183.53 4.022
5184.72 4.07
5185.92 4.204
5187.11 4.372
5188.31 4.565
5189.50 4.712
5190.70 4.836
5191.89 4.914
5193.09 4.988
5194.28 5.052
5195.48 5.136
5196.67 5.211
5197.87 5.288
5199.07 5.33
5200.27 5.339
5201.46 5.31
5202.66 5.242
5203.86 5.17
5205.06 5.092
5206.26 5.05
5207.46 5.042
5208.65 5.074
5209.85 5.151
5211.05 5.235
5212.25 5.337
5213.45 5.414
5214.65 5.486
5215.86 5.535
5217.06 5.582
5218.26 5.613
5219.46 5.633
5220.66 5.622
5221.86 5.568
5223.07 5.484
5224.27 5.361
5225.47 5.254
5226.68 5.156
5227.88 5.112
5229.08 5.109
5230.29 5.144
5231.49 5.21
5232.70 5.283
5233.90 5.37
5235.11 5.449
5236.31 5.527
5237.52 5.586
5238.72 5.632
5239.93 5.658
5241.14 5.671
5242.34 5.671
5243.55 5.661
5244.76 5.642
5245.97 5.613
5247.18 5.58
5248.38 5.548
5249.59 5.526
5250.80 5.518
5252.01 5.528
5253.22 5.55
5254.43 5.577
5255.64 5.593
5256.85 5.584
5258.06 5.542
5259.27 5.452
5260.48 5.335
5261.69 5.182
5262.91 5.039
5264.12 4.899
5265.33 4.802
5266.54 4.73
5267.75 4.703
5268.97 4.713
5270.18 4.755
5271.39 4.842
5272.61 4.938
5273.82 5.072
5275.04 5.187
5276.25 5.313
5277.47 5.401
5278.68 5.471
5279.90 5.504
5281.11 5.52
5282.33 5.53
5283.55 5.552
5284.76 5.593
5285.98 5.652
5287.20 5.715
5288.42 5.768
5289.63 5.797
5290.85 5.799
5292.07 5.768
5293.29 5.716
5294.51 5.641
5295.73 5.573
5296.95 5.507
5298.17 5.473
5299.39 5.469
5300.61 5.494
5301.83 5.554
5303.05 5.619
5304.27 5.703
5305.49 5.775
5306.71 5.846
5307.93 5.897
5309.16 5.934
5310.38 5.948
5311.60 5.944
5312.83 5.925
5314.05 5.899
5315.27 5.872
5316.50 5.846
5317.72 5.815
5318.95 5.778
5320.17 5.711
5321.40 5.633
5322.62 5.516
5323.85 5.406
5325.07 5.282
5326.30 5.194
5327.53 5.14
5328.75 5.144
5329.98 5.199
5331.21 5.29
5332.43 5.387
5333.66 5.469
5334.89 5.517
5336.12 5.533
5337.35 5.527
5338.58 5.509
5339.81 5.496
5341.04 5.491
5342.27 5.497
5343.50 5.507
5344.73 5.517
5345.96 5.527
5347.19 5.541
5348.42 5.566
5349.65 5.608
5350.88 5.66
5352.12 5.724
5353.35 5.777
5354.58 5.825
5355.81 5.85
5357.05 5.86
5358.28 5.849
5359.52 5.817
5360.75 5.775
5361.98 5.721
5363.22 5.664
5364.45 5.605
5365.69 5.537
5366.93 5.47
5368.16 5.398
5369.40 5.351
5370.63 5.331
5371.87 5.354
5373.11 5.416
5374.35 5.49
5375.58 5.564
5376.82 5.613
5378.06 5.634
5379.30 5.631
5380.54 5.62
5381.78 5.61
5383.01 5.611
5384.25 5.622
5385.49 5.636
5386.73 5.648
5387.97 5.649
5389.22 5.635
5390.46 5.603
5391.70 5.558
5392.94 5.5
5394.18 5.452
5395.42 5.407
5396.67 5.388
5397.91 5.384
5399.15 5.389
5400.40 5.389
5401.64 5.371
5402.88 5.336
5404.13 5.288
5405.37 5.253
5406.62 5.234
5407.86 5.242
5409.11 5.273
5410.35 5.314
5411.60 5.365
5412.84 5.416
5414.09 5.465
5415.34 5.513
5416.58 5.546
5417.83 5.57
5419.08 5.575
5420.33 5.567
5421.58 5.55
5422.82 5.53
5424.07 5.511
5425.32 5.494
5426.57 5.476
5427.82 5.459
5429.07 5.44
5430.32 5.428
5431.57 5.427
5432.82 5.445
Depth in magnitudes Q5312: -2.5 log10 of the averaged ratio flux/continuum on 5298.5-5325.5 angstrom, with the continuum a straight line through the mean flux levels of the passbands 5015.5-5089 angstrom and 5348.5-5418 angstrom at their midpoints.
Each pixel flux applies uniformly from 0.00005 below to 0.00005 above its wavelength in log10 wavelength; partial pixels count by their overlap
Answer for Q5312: -0.04 mag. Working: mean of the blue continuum 5.4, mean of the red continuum 5.53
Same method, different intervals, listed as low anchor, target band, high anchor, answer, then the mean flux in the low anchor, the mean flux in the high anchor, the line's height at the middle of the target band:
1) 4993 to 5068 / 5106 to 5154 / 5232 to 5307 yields 0.03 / 5.41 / 5.45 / 5.43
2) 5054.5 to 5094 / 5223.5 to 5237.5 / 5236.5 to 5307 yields 0.03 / 5.46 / 5.45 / 5.45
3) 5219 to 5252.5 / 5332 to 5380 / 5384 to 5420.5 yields -0.02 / 5.47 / 5.45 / 5.45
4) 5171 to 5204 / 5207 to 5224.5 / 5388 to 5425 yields -0.15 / 4.61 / 5.44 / 4.72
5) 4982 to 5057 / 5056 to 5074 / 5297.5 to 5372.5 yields -0.03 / 5.38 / 5.6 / 5.41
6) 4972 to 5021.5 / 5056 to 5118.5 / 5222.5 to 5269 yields -0.01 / 5.4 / 5.37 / 5.39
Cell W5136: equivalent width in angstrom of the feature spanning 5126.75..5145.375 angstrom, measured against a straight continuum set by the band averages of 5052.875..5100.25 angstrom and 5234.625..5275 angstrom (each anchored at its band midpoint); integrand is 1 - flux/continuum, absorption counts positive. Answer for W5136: 0.8 angstrom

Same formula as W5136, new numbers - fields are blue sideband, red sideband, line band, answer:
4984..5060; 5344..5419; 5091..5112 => 0.2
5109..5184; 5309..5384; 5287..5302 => -0.6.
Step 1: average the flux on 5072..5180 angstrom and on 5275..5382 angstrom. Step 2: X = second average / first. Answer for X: 1.1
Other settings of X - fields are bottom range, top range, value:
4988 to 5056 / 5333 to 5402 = 1.03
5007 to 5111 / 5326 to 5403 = 1.03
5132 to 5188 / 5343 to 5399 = 1.17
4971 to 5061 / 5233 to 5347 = 1.01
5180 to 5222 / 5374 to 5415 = 1.09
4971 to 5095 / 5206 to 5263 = 1.00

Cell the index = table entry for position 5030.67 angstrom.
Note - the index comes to 5.524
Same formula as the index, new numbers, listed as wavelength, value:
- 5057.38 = 5.665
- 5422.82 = 5.53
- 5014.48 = 5.142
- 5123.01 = 5.392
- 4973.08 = 5.613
